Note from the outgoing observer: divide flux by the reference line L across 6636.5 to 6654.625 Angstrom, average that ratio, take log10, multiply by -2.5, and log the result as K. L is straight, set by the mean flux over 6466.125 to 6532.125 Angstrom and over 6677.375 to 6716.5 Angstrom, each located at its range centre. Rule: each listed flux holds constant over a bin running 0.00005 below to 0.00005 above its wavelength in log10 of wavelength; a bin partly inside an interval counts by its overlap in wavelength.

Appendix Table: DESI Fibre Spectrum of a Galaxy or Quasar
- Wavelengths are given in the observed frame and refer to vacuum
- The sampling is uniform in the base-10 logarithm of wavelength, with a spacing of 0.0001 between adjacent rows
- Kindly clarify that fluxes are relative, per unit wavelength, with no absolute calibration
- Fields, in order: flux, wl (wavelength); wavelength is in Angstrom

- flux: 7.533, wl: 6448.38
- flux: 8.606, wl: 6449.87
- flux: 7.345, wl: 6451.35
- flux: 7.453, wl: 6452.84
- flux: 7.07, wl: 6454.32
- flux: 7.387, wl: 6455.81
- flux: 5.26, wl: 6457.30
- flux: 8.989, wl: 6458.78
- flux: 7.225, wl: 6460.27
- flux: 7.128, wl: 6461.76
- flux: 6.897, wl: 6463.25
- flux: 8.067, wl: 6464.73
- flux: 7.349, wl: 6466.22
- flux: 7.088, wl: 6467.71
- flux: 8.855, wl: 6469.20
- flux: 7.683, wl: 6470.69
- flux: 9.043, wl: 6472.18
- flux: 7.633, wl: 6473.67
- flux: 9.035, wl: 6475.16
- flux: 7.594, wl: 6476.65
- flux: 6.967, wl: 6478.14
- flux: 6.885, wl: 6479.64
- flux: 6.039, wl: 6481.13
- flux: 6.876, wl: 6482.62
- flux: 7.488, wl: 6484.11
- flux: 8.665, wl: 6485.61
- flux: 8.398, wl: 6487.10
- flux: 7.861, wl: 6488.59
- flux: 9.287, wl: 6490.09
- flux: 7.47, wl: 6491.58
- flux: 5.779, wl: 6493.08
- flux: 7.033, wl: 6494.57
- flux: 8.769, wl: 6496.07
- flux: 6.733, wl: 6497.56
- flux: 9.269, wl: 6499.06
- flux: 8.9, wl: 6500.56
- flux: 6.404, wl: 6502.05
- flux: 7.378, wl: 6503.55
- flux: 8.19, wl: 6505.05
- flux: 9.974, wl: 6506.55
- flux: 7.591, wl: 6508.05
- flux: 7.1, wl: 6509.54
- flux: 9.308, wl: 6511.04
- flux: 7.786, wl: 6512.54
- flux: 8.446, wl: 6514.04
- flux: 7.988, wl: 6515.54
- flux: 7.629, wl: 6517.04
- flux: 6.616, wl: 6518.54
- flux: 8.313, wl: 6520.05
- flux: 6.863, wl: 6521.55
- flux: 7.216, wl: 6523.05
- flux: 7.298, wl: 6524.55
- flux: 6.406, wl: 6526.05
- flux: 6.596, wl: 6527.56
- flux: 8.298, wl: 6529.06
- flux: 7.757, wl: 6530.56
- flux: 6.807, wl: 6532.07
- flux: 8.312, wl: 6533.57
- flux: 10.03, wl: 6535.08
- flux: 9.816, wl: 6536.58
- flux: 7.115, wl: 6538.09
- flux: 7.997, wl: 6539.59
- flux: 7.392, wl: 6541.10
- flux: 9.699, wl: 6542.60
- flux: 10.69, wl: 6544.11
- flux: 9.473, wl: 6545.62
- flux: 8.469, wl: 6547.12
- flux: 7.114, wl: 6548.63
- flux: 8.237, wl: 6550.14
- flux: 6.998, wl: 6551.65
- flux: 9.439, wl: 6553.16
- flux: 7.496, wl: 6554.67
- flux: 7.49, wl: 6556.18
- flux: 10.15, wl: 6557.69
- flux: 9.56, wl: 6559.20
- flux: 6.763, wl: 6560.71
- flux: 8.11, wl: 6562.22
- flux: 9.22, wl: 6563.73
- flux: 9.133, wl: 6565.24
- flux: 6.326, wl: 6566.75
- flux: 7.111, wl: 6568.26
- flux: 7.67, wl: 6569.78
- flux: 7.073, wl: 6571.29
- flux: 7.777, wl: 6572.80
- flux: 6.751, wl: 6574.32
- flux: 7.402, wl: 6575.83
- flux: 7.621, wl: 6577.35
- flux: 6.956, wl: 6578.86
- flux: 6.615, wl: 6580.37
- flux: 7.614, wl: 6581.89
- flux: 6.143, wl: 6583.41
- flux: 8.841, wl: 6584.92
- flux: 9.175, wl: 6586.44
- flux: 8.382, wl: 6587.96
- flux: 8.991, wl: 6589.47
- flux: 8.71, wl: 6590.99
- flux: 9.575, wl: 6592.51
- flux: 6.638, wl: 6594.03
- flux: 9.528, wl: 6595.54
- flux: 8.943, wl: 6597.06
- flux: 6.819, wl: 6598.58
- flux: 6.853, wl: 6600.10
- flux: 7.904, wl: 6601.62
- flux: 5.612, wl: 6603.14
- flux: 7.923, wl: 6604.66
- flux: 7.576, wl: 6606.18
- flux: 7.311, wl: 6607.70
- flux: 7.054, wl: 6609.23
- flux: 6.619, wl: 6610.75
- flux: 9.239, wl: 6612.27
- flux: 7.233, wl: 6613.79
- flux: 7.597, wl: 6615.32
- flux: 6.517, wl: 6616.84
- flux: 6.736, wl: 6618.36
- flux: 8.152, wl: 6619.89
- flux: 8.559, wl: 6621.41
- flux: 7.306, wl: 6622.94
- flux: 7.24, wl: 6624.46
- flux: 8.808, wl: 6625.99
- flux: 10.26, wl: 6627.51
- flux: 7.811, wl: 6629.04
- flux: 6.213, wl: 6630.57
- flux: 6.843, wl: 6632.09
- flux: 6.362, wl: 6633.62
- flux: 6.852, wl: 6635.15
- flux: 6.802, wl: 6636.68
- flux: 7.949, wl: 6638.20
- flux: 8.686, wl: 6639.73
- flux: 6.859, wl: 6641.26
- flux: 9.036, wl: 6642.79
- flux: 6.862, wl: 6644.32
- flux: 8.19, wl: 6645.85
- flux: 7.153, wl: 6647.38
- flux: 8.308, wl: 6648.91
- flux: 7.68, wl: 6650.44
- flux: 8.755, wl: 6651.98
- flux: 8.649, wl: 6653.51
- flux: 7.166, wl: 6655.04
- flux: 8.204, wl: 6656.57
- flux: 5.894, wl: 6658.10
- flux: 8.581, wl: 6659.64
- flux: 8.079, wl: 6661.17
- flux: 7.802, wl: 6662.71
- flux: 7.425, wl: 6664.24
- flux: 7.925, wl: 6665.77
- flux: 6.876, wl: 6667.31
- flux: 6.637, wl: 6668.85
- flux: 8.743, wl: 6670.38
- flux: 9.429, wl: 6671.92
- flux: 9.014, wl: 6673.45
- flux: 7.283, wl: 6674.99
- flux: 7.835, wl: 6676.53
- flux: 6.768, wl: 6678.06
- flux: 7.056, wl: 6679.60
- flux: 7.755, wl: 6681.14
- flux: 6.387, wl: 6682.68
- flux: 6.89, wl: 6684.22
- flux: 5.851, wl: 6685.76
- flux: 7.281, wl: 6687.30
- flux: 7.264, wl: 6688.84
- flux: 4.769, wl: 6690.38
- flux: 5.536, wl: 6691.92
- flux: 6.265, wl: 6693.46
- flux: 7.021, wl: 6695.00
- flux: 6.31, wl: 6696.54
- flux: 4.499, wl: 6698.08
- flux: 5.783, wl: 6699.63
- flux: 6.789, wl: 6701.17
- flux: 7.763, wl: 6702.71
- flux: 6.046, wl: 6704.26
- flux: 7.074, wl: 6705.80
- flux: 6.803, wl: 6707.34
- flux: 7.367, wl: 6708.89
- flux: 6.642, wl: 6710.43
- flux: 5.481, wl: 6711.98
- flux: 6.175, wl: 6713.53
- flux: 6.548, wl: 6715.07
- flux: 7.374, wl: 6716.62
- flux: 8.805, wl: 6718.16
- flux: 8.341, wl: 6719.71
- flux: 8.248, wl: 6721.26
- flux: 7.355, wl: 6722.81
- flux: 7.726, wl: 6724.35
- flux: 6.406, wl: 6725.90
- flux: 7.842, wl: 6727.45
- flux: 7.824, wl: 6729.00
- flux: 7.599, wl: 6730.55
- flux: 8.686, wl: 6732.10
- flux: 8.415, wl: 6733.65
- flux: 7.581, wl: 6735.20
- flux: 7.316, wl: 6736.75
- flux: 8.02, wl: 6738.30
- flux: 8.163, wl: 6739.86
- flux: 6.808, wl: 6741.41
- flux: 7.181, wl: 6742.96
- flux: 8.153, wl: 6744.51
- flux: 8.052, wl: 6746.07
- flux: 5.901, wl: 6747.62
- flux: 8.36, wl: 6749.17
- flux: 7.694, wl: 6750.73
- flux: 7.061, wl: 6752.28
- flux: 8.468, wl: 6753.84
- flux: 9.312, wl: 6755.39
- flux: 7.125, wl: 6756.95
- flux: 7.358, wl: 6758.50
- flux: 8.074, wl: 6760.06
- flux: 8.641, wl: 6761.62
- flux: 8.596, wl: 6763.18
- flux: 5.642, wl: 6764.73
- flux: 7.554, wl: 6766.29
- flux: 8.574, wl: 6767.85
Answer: -0.17 mag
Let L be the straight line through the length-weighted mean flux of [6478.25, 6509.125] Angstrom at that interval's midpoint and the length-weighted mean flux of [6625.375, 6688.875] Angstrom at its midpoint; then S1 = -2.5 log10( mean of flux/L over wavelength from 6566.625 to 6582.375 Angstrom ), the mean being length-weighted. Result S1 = 0.07 mag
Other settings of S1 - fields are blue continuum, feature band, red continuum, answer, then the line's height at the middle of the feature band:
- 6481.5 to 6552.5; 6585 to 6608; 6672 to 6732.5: -0.07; 7.54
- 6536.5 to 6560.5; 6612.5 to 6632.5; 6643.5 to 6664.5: 0.04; 7.99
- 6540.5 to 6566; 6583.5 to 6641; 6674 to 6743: 0.03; 7.99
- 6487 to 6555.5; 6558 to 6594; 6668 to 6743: -0.02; 7.74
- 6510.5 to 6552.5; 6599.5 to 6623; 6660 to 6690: 0.05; 7.71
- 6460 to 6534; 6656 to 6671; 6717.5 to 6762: 0.02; 7.76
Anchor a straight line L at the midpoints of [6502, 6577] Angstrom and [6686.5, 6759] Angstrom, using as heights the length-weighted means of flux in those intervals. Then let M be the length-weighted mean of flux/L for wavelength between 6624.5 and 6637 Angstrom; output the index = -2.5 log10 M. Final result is 0.01 mag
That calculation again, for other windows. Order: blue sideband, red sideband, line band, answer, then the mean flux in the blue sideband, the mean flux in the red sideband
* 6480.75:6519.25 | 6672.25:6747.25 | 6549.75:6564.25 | -0.095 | 7.83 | 7.14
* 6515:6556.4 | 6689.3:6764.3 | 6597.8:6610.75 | 0.092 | 7.99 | 7.27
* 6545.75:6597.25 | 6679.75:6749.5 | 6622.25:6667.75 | -0.024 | 8.01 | 7.07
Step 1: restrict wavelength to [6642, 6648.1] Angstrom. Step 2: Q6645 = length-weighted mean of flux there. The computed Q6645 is 7.81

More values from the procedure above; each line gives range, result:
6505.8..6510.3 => 8.23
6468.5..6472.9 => 8.52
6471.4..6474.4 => 8.34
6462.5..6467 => 7.44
